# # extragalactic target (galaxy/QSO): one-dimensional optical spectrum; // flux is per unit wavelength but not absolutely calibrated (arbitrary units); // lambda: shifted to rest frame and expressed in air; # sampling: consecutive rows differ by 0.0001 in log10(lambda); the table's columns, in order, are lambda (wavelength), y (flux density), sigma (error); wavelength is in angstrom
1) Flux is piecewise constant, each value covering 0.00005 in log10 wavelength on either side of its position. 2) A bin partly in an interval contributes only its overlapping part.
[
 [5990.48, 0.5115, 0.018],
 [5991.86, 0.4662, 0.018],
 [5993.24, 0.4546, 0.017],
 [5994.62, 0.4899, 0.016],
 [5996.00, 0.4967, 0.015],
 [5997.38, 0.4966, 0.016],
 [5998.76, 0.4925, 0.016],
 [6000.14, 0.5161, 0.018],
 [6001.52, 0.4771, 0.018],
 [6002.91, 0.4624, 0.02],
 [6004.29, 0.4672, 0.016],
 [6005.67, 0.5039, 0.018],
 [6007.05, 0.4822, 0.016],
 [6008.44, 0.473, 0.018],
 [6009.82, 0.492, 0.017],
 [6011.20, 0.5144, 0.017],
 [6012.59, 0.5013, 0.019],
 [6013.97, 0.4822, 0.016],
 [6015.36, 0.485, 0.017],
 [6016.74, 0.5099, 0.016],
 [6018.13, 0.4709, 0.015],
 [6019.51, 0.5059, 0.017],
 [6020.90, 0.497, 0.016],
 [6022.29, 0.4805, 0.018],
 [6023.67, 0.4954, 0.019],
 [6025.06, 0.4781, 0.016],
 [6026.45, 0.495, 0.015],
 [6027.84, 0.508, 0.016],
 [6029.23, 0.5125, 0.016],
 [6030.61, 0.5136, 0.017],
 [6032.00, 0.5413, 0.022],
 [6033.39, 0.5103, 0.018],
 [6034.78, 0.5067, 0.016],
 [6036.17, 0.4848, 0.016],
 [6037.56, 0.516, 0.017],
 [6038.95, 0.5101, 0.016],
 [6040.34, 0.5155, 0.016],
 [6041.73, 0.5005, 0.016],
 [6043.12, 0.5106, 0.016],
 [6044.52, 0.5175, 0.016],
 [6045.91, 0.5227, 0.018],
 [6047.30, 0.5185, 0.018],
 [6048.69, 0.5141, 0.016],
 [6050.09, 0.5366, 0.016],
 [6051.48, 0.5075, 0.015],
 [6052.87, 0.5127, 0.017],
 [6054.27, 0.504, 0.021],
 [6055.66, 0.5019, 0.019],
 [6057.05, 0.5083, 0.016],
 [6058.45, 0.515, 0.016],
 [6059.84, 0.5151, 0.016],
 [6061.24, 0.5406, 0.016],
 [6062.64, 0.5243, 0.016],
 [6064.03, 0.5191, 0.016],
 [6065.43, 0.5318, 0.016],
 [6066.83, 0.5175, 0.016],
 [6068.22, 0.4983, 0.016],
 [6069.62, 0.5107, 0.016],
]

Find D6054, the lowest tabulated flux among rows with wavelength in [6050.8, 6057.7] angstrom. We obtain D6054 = 0.5019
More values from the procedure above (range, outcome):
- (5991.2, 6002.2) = 0.4546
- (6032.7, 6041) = 0.4848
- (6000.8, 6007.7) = 0.4624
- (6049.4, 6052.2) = 0.5075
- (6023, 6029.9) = 0.4781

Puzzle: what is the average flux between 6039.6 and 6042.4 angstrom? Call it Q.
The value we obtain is 0.508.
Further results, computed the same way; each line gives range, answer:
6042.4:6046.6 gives 0.516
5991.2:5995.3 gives 0.47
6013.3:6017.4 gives 0.492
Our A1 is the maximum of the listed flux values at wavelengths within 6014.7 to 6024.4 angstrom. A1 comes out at 0.5099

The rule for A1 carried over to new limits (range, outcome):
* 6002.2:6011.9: 0.5144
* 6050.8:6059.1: 0.515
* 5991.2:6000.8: 0.5161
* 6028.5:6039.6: 0.5413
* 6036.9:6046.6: 0.5227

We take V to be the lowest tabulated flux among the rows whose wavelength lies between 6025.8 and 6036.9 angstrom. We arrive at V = 0.4848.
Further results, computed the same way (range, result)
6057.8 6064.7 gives 0.515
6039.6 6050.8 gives 0.5005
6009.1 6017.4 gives 0.4822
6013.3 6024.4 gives 0.4709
